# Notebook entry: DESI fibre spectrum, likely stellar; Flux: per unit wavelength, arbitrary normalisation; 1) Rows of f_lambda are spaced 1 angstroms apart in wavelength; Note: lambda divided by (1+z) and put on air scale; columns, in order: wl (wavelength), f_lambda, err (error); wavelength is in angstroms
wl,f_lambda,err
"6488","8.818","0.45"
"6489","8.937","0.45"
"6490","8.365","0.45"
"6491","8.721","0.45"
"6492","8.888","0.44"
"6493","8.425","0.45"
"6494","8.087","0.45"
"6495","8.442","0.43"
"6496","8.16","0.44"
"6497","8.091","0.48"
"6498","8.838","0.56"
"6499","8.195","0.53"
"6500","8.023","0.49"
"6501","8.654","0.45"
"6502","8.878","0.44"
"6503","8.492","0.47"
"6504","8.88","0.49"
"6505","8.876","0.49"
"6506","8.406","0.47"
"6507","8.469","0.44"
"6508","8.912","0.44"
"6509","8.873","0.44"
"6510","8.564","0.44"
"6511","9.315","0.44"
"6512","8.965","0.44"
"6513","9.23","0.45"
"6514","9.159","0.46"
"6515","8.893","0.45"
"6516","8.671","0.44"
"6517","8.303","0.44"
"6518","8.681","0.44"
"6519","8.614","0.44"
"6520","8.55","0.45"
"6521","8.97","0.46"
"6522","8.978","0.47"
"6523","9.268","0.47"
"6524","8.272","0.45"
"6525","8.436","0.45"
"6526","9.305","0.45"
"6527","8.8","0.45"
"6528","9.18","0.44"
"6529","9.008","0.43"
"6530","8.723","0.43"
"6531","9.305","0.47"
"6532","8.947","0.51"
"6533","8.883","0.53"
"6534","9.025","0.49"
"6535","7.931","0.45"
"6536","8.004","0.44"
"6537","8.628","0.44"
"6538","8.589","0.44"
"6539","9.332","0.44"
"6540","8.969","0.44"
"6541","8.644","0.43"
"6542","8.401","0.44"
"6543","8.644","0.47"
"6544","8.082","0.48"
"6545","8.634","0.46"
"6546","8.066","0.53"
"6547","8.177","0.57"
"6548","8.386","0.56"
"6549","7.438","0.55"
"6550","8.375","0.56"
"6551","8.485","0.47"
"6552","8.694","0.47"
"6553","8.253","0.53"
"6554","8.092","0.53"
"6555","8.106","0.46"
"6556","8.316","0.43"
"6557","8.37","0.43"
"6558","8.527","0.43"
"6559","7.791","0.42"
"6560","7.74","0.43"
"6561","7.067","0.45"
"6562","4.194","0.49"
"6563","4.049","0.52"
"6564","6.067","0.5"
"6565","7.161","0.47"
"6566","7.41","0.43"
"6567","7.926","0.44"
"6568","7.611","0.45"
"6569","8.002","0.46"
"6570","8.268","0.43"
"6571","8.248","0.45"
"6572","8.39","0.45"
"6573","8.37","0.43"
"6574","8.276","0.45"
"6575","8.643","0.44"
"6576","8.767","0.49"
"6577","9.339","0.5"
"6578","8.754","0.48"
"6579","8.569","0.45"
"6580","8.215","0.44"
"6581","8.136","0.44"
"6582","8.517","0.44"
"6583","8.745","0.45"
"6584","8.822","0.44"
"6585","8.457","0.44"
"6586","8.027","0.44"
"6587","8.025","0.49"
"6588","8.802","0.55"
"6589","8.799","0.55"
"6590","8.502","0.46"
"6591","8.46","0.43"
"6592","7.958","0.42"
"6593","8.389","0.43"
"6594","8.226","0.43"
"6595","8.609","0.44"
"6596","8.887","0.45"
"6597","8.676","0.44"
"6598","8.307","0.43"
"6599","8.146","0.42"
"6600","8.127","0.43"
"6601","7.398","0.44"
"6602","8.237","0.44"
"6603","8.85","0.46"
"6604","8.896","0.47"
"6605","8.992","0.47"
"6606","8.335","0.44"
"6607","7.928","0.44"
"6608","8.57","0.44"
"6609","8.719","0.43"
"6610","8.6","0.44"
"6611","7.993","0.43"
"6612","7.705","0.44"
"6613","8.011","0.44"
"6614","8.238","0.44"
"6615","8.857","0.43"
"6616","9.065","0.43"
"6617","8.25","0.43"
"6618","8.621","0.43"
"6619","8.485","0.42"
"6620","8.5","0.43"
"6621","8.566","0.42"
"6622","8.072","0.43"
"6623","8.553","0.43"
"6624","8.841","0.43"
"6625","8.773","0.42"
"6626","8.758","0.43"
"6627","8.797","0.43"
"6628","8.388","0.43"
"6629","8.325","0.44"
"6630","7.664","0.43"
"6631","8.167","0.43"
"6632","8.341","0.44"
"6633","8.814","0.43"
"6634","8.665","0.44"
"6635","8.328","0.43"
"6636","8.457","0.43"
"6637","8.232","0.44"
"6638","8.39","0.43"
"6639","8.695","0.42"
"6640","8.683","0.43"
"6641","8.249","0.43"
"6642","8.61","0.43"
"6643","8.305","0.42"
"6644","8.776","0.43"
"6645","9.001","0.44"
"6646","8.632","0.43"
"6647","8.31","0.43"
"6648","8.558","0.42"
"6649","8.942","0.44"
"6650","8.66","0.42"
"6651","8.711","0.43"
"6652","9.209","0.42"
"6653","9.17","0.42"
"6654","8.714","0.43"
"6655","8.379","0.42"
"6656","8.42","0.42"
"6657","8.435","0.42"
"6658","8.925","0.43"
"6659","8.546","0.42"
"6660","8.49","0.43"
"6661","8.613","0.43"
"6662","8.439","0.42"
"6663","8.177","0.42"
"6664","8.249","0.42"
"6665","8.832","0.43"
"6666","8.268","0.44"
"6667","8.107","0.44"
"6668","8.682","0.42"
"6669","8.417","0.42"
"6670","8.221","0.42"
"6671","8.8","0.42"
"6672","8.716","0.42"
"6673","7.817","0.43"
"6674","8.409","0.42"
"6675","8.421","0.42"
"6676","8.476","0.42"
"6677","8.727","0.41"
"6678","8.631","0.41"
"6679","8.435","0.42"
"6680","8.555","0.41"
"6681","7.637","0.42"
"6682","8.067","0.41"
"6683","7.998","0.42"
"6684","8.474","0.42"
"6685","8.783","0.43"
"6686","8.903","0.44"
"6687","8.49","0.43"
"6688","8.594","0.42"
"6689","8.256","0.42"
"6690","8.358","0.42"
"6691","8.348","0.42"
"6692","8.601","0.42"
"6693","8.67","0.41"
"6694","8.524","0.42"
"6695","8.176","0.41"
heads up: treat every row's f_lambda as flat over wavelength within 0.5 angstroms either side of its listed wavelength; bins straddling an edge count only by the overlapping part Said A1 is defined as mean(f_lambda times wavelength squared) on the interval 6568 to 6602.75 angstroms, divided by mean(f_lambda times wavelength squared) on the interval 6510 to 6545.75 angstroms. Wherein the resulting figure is 1.0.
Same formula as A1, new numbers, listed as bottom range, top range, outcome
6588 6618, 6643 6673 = 1.04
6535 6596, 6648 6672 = 1.08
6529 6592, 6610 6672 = 1.06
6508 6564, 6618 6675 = 1.05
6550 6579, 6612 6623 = 1.09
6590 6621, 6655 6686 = 1.02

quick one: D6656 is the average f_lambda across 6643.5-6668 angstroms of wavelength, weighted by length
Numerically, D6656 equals 8.61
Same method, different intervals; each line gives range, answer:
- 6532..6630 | 8.27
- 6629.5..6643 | 8.4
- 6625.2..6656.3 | 8.56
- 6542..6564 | 7.76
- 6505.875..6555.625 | 8.65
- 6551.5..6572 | 7.52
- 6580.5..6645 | 8.45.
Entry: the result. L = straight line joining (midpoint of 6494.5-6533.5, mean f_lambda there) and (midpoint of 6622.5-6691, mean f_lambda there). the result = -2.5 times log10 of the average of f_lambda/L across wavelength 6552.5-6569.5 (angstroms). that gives 0.18 mag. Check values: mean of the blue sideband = 8.75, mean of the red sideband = 8.51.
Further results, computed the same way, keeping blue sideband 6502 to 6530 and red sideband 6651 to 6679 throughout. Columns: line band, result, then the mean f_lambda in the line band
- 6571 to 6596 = 0.024 mag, 8.49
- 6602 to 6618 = 0.022 mag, 8.46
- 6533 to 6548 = 0.032 mag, 8.52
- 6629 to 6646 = 0.015 mag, 8.46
